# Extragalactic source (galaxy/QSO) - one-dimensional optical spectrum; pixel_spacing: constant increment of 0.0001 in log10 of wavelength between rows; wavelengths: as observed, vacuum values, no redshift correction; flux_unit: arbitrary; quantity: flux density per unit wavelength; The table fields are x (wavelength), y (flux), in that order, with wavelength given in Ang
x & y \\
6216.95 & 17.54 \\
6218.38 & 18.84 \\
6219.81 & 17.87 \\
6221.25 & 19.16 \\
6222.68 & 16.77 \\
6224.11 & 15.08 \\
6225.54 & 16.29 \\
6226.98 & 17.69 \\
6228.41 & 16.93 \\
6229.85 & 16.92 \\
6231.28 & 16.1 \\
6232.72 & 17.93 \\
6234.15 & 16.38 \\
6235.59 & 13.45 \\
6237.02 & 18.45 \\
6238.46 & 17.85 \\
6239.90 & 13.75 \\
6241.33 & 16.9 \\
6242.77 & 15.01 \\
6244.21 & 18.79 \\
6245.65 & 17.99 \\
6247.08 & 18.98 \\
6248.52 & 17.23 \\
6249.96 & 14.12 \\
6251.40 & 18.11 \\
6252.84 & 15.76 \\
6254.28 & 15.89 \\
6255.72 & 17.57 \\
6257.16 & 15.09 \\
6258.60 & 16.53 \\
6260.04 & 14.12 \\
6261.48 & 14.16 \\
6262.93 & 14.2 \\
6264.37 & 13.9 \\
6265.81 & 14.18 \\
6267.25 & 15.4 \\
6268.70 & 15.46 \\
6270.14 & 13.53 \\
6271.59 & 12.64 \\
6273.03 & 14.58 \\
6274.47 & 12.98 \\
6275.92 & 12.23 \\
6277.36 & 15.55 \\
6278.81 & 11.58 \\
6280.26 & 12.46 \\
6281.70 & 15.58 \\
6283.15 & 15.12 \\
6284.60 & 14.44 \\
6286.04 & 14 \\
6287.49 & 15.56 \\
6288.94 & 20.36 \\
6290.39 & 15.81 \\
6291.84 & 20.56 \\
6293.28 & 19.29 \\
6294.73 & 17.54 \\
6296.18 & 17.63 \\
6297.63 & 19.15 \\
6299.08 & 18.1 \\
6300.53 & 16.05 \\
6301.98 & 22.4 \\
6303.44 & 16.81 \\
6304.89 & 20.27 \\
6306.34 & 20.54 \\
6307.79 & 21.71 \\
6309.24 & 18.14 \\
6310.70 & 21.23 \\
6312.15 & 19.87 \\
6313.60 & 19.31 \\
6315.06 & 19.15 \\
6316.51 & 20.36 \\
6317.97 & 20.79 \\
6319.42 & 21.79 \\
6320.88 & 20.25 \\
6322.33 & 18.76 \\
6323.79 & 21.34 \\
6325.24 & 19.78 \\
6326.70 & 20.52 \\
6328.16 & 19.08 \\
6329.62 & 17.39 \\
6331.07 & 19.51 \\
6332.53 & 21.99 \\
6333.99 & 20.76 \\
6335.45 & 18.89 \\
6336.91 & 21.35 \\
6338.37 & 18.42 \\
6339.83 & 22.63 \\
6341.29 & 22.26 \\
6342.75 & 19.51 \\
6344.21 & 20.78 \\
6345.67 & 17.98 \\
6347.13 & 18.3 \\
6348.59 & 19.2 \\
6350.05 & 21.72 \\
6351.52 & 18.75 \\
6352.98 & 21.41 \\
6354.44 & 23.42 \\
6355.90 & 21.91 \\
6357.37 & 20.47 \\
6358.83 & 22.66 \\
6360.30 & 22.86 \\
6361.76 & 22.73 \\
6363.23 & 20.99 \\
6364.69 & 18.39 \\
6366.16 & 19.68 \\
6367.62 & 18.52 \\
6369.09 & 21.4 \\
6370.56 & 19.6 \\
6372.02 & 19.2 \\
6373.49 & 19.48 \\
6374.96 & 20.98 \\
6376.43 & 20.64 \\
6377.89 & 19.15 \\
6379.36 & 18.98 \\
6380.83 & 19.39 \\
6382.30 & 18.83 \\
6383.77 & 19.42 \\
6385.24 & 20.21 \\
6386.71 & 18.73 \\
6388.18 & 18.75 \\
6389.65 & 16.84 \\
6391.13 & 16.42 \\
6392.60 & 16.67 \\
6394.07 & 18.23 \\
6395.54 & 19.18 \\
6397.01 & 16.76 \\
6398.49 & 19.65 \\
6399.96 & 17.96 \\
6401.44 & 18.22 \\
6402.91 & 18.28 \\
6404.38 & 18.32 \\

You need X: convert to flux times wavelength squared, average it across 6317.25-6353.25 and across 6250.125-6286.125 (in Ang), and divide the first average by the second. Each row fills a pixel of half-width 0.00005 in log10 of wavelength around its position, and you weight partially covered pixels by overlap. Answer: 1.4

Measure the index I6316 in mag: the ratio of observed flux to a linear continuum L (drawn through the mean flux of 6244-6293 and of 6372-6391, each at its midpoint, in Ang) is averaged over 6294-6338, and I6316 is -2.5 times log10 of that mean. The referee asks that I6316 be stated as -0.16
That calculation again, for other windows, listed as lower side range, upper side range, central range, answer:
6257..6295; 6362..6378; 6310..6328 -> -0.17 mag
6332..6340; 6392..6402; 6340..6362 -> -0.06 mag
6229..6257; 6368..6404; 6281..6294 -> 0.04 mag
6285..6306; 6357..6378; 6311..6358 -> -0.05 mag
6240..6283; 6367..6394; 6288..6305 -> -0.14 mag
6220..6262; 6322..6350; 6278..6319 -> 0.04 mag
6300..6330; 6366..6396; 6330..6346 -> -0.04 mag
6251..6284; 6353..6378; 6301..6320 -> -0.16 mag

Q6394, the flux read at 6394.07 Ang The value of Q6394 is 18.23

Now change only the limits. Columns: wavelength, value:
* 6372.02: 19.2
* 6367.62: 18.52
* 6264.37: 13.9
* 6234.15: 16.38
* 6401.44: 18.22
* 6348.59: 19.2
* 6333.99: 20.76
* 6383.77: 19.42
